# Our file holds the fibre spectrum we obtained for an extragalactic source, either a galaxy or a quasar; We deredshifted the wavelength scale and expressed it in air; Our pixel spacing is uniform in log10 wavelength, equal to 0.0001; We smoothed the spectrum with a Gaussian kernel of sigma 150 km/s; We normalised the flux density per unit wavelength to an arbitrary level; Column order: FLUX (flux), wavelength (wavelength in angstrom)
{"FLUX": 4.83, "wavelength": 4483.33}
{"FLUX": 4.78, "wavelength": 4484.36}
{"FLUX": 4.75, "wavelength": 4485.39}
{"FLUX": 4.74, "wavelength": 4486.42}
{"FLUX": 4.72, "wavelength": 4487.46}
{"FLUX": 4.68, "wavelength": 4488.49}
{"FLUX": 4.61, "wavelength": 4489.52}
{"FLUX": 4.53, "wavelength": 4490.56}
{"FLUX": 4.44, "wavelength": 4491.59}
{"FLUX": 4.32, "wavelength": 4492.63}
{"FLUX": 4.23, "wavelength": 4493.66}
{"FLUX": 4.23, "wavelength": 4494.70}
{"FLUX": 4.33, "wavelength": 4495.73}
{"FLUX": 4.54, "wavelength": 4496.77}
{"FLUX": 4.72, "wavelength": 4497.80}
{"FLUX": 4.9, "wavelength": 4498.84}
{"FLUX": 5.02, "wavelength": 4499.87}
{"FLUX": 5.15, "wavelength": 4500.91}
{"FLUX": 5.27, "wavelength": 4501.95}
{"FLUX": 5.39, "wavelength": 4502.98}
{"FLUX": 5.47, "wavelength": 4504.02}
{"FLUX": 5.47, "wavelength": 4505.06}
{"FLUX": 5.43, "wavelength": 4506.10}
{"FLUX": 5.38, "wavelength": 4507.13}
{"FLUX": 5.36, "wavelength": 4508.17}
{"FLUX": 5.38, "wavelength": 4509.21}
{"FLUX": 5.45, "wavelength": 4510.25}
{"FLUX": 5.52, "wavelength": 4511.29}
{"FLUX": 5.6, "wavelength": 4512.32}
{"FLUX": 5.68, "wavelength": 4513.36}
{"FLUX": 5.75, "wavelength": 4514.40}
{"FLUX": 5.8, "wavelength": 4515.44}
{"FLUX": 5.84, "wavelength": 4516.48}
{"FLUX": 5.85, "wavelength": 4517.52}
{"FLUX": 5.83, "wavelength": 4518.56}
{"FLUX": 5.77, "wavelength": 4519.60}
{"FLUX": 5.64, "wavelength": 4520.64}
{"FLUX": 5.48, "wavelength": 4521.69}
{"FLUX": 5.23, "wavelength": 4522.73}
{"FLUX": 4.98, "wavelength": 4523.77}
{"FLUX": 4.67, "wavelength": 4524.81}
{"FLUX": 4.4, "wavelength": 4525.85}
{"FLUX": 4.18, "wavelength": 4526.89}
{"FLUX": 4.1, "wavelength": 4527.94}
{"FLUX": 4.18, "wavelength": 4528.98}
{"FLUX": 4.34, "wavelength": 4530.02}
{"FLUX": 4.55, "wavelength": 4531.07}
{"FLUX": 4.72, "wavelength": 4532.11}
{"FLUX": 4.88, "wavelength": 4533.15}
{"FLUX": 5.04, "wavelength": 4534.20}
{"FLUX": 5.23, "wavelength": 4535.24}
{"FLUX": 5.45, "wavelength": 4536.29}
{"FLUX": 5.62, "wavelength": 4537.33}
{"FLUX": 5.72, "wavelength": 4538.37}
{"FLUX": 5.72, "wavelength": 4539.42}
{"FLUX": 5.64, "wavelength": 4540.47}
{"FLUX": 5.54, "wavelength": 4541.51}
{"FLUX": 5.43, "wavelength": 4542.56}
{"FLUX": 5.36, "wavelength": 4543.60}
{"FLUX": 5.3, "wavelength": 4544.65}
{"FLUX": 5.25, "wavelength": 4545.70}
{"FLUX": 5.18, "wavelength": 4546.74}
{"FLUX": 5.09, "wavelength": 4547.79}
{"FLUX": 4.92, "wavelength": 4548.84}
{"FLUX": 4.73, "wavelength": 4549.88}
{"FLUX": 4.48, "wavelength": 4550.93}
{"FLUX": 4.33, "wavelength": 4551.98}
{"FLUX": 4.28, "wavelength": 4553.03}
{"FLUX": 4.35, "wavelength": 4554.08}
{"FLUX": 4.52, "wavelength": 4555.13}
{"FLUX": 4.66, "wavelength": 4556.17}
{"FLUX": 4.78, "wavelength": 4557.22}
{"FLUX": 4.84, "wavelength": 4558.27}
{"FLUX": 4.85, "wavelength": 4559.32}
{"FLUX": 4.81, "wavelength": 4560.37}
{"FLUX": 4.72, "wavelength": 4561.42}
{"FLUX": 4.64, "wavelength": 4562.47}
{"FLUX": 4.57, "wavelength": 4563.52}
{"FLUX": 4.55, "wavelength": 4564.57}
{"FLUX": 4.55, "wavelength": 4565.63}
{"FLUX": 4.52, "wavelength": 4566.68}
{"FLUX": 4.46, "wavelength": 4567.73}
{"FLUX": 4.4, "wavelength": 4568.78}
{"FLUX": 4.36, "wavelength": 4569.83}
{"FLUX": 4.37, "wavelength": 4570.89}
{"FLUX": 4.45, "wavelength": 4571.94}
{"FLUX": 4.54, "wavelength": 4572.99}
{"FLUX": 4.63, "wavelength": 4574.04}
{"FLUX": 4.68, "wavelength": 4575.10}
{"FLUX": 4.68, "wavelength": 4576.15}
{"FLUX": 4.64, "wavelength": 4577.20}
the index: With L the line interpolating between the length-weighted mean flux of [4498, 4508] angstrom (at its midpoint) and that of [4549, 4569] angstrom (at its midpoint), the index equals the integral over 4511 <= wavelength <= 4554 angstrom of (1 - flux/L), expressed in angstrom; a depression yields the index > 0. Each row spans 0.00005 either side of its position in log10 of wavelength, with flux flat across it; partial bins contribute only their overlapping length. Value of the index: -2.0 angstrom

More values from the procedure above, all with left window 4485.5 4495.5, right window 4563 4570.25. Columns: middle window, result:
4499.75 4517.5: -3.9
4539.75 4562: -2.1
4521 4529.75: -0.3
